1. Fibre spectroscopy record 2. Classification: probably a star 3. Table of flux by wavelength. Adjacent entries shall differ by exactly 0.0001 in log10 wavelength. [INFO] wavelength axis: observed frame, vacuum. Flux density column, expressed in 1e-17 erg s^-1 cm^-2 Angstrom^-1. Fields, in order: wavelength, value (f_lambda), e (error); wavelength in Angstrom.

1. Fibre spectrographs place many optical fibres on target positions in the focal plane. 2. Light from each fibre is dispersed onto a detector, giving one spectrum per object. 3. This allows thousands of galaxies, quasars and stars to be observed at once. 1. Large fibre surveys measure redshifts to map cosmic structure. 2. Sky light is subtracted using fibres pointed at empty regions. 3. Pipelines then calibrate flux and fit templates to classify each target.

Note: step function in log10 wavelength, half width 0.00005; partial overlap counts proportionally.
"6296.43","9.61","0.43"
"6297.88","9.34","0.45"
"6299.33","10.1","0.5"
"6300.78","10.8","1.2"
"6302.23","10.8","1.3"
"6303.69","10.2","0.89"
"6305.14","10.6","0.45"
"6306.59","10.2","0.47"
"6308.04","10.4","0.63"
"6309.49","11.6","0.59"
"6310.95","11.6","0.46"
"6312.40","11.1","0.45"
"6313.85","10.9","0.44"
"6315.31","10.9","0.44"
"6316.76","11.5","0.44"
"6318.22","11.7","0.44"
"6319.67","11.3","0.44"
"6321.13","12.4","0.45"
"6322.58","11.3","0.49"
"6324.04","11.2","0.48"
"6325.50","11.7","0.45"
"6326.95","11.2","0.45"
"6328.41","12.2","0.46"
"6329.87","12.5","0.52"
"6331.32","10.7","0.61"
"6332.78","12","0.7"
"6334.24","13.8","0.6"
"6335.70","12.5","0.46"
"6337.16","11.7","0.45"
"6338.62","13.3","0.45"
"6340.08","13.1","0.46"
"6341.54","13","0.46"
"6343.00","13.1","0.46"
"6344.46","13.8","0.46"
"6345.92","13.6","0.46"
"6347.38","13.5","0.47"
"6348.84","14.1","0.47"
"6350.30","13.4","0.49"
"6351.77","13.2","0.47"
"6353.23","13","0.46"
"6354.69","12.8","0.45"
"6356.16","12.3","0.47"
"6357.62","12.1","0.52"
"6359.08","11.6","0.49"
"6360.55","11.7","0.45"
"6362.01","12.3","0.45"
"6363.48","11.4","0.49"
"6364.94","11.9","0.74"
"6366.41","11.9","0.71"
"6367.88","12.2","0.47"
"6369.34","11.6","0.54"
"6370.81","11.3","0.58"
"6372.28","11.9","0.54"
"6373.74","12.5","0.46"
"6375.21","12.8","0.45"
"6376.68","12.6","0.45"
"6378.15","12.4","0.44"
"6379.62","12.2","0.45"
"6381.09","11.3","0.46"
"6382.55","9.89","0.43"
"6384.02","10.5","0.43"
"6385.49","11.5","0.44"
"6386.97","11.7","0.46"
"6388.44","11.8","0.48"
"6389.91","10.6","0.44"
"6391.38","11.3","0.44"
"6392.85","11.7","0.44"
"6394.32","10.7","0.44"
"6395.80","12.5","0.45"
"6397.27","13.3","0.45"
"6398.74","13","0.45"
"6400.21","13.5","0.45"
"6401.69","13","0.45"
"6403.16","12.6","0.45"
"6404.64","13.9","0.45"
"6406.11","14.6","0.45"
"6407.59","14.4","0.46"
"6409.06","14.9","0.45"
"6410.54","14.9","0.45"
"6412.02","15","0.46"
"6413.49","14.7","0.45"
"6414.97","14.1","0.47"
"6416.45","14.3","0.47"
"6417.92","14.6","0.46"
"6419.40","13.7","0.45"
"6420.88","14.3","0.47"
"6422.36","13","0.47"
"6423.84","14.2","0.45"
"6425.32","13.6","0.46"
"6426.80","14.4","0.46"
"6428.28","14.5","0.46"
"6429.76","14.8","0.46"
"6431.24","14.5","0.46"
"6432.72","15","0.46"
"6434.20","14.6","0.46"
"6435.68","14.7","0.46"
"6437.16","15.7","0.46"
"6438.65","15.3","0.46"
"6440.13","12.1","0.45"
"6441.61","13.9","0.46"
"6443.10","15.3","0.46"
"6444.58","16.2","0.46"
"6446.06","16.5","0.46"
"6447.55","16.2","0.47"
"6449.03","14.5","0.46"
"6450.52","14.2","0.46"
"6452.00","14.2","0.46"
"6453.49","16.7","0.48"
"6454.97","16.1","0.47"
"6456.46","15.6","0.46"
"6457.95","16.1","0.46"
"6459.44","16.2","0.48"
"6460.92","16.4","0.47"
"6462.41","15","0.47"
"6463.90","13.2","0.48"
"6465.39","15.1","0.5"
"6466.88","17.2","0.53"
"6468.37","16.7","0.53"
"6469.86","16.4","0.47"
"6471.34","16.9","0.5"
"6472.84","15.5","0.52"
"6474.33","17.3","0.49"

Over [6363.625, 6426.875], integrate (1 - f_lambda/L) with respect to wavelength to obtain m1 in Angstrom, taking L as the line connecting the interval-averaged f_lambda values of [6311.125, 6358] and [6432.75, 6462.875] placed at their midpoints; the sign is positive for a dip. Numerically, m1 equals 5.2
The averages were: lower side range 12.3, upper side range 15.3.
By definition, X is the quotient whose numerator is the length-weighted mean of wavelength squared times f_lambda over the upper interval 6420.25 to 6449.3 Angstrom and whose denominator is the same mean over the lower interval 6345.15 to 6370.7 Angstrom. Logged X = 1.20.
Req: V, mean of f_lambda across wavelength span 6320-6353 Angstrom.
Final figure 12.6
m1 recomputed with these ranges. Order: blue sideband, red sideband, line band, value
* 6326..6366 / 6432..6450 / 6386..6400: 1.9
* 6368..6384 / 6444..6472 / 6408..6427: -0.7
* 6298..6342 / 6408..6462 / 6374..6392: 2.4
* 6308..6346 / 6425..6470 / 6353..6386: 3.1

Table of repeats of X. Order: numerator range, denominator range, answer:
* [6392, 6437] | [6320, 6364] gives 1.14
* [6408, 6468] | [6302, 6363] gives 1.28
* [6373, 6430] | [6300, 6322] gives 1.21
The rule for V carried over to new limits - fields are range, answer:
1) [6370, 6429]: 12.9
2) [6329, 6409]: 12.4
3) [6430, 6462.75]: 15.2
